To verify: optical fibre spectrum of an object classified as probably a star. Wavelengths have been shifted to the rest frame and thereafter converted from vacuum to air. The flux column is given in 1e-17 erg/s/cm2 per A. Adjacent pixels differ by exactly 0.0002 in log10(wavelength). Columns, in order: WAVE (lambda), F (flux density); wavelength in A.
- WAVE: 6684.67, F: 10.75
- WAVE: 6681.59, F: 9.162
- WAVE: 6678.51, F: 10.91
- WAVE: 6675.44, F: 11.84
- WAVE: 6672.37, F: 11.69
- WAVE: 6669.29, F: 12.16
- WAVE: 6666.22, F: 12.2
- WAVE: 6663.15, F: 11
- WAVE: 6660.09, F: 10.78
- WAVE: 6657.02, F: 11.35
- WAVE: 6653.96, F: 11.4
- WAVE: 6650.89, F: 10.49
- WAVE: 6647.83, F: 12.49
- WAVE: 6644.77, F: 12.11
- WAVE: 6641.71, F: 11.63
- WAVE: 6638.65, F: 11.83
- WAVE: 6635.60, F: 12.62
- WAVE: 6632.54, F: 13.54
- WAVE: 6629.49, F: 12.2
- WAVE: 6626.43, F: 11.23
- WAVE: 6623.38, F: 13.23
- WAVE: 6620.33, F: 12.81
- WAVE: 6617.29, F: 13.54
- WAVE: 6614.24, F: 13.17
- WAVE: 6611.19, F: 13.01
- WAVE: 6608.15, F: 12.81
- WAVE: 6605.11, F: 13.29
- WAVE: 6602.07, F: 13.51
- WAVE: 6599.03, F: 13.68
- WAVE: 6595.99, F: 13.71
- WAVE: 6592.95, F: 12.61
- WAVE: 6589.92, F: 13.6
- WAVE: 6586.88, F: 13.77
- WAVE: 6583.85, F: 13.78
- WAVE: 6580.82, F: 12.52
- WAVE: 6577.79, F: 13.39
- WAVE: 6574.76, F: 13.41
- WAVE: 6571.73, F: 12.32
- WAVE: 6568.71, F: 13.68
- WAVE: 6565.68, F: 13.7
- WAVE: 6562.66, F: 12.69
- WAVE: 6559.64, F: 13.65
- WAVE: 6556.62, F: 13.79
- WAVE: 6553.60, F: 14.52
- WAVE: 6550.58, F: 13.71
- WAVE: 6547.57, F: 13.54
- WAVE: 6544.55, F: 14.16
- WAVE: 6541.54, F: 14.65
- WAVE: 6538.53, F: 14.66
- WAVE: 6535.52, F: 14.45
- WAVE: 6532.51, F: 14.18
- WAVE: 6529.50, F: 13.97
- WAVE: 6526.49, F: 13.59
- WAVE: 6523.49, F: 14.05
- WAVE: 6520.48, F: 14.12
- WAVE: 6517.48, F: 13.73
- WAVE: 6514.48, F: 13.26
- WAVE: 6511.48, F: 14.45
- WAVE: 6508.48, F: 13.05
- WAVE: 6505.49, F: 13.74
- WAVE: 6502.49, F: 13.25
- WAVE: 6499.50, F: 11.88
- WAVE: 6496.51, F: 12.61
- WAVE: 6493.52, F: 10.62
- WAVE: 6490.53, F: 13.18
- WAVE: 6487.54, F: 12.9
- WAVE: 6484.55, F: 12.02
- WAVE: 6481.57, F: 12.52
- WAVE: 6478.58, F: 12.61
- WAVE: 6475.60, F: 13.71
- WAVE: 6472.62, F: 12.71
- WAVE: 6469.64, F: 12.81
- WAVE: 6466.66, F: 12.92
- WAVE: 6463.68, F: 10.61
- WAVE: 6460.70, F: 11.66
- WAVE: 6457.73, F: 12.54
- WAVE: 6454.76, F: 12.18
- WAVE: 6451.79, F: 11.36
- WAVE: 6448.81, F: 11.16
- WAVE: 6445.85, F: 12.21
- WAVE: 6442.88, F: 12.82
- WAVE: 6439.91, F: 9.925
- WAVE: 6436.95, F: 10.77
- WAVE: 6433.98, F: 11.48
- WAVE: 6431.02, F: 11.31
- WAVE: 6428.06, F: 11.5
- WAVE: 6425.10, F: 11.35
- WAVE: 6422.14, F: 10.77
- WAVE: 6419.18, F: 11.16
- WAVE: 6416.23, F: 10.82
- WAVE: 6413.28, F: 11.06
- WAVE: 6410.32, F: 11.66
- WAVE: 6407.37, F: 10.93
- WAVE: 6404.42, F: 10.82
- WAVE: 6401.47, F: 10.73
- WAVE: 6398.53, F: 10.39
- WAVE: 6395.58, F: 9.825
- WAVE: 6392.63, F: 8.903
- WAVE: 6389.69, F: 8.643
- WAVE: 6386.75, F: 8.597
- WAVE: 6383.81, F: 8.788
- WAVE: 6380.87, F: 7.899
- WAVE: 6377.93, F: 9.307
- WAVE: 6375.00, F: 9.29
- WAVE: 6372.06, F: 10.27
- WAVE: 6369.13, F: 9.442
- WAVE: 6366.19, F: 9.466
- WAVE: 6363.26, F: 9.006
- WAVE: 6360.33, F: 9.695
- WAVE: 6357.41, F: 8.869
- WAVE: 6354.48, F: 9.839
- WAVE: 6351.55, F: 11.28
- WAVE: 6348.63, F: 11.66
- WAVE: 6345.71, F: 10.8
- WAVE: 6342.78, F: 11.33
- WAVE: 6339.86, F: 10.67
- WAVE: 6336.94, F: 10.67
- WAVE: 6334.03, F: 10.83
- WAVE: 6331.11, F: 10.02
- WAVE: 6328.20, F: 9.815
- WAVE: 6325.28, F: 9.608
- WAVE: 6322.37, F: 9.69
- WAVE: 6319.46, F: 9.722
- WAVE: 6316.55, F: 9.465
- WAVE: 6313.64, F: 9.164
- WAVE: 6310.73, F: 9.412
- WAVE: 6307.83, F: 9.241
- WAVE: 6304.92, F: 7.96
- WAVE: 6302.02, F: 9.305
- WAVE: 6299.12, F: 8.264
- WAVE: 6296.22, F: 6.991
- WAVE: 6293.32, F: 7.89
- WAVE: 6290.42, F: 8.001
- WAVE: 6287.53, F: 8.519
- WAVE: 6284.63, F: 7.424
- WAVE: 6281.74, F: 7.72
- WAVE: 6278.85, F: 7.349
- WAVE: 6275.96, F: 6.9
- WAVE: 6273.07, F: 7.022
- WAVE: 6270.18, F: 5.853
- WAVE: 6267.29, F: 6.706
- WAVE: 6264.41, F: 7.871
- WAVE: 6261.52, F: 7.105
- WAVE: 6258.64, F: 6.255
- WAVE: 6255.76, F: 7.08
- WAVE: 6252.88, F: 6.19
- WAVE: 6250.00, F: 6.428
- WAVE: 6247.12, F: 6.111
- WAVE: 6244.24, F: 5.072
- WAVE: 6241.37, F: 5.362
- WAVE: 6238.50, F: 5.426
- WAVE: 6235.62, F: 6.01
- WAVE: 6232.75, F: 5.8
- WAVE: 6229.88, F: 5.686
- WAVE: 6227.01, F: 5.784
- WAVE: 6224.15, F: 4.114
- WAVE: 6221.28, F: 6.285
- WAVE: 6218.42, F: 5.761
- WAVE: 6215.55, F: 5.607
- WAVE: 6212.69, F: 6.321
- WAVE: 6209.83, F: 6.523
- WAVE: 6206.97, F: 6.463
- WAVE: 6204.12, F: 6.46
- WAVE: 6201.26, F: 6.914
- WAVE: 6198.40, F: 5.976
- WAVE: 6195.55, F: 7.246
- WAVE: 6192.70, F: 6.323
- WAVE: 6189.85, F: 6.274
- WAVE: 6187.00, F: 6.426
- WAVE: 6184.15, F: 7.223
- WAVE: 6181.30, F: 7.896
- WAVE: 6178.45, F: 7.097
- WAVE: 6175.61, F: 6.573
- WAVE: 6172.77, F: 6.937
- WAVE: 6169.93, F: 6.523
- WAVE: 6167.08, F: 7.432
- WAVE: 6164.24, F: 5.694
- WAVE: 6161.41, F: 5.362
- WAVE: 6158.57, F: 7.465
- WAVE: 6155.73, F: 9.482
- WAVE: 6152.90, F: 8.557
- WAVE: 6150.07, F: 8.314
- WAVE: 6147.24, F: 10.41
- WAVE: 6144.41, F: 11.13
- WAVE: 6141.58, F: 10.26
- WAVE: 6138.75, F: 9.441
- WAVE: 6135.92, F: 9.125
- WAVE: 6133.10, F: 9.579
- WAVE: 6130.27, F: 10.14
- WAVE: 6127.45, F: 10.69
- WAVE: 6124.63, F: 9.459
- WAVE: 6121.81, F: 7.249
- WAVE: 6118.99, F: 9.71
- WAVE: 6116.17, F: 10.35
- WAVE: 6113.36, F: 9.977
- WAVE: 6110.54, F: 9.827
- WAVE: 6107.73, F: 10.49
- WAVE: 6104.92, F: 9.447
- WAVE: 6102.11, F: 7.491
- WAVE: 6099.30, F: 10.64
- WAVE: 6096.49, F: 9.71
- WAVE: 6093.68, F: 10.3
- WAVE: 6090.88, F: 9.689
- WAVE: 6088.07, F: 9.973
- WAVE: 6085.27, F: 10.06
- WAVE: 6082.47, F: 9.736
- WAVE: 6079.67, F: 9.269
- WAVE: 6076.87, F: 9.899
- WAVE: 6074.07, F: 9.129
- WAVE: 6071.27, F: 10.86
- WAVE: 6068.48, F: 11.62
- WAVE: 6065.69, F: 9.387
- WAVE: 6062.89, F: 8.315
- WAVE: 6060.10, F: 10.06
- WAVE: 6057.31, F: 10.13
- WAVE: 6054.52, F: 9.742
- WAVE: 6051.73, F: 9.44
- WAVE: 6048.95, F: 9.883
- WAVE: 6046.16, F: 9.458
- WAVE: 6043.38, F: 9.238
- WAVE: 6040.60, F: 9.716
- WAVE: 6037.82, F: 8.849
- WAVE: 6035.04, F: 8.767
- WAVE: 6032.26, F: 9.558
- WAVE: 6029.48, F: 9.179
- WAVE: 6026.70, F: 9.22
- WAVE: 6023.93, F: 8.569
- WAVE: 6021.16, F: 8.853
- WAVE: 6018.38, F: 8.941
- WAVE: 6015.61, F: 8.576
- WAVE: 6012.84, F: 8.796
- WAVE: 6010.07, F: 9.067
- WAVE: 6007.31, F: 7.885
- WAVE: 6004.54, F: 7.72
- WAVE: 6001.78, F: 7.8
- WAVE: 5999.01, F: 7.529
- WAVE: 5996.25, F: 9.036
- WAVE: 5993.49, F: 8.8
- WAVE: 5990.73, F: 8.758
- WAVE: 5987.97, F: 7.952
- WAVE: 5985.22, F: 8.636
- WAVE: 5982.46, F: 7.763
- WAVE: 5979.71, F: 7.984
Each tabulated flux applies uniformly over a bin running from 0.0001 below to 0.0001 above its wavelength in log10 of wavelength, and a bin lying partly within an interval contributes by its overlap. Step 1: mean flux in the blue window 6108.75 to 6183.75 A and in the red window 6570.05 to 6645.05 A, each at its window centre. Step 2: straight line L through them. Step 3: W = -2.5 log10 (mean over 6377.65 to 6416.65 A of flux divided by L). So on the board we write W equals 0.12 mag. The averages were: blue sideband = 8.63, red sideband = 12.9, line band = 9.88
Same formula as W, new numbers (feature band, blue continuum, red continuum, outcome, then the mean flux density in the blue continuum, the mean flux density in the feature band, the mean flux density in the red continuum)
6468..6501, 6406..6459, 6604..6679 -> -0.08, 11.4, 12.5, 12.1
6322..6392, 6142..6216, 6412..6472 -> 0.03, 7.24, 9.8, 11.5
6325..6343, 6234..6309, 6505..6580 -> -0.21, 7.07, 10.4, 13.8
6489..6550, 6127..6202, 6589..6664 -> -0.19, 7.91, 13.6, 12.5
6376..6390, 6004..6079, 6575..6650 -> 0.30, 9.31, 8.67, 12.9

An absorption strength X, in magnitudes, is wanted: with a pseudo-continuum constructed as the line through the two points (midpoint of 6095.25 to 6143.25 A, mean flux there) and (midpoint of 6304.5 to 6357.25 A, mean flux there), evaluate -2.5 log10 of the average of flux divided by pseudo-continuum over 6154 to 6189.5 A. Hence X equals 0.36 mag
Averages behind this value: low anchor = 9.63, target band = 7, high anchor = 10.1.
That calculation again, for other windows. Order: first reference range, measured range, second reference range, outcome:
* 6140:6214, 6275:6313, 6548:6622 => 0.123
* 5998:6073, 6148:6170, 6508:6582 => 0.342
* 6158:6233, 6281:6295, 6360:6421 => 0.016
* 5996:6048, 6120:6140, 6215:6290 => -0.221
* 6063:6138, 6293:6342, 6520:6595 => 0.231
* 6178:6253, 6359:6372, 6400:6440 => 0.030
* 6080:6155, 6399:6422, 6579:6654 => 0.049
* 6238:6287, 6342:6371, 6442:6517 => -0.106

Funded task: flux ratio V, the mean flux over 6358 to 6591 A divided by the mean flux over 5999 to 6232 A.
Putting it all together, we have 1.4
